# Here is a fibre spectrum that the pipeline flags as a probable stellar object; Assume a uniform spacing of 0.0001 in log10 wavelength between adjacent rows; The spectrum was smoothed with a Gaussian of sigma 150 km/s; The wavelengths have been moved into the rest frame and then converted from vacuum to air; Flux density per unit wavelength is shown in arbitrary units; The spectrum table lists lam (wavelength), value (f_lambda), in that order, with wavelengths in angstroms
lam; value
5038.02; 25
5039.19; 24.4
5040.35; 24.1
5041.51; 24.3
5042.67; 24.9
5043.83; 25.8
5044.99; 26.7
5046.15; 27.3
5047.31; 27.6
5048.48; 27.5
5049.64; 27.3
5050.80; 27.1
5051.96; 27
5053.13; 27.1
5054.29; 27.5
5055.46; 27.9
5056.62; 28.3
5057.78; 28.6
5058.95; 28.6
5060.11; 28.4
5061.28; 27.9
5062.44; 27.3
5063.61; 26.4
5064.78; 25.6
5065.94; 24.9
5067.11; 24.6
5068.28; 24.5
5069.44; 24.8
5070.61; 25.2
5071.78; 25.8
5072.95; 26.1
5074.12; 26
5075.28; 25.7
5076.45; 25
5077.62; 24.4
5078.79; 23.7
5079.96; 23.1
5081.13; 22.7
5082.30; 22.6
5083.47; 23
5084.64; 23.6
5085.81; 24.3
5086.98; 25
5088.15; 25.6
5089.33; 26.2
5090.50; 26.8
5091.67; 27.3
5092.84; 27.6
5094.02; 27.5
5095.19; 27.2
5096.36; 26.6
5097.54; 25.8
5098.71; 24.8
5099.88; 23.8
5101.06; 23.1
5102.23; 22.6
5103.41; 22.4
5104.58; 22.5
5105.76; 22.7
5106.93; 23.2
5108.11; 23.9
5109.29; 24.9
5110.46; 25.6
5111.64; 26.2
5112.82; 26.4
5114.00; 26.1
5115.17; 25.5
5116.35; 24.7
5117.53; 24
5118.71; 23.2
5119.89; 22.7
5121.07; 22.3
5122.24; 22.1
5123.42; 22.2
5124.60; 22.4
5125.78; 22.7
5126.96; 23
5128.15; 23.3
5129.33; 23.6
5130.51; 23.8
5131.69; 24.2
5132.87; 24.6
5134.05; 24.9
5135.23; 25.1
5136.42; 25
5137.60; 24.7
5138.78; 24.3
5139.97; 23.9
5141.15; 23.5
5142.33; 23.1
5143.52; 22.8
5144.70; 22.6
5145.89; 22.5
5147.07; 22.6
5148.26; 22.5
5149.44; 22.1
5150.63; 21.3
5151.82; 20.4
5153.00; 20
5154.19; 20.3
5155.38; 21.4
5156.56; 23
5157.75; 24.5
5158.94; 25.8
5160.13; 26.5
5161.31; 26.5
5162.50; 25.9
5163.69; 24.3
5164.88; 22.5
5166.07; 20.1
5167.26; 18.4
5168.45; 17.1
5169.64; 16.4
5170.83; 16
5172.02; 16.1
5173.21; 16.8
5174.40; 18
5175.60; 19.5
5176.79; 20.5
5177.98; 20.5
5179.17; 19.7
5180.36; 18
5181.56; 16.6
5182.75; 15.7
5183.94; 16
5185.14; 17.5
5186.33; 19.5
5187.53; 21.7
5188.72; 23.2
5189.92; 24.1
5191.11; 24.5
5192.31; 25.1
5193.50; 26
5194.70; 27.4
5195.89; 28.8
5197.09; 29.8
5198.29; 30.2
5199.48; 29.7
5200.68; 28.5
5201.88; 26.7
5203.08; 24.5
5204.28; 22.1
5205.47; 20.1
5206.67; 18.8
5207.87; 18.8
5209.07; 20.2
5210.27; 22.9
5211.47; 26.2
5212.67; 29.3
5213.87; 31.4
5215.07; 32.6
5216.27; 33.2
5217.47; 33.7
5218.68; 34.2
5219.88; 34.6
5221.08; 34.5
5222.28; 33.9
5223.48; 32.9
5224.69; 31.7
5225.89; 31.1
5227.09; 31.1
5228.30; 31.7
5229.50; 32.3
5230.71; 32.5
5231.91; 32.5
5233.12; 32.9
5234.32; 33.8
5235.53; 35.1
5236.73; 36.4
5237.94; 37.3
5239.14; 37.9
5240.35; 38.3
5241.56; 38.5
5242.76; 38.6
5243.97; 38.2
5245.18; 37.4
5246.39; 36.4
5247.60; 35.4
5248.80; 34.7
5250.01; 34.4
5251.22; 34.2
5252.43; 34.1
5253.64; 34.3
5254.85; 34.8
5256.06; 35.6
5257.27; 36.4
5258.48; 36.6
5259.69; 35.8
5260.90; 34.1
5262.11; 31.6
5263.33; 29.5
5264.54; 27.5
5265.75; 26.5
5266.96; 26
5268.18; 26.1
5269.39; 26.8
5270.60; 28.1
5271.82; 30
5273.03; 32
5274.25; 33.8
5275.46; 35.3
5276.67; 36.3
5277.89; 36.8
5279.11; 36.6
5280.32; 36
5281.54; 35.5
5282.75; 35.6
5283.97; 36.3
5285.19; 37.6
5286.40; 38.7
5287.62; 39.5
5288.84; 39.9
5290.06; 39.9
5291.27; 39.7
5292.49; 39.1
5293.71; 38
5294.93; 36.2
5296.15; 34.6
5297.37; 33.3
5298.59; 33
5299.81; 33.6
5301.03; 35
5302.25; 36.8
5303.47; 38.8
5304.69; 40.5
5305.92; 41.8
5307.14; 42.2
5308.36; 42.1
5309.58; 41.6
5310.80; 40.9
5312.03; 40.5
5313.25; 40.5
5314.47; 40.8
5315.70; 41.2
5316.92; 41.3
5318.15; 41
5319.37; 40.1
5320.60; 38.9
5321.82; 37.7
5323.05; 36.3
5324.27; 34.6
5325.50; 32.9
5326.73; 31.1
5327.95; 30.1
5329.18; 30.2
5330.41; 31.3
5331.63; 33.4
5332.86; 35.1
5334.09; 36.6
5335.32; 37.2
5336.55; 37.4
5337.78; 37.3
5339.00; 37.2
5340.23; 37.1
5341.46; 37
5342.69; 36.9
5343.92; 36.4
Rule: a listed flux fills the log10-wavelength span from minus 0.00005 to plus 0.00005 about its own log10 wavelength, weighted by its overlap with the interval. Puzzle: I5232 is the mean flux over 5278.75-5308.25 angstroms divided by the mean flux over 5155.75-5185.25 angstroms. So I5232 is 1.86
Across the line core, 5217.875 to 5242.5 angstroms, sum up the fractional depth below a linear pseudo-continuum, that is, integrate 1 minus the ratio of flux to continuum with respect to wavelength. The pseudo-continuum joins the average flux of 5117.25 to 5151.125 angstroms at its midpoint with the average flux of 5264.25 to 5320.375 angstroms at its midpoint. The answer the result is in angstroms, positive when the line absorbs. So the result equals -2.30 angstroms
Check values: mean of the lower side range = 23.3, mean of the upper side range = 36.5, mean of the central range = 34.2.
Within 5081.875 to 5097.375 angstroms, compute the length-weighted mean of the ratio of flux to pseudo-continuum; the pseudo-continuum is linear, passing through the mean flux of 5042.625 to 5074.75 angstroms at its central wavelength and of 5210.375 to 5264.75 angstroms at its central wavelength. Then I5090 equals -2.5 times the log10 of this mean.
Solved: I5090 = 0.093 mag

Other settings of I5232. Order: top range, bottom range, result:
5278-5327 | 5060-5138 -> 1.54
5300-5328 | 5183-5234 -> 1.40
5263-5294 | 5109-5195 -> 1.53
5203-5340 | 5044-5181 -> 1.44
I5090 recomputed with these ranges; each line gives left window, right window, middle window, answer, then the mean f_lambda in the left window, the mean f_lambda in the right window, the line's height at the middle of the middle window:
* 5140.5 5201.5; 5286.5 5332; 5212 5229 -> -0.18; 22.1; 37.6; 27.6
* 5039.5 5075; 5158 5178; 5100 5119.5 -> -0.02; 26.5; 20.7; 23.7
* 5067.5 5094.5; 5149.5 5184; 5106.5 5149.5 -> -0.06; 25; 20.4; 22.5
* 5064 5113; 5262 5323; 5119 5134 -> 0.17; 24.8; 36.3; 27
